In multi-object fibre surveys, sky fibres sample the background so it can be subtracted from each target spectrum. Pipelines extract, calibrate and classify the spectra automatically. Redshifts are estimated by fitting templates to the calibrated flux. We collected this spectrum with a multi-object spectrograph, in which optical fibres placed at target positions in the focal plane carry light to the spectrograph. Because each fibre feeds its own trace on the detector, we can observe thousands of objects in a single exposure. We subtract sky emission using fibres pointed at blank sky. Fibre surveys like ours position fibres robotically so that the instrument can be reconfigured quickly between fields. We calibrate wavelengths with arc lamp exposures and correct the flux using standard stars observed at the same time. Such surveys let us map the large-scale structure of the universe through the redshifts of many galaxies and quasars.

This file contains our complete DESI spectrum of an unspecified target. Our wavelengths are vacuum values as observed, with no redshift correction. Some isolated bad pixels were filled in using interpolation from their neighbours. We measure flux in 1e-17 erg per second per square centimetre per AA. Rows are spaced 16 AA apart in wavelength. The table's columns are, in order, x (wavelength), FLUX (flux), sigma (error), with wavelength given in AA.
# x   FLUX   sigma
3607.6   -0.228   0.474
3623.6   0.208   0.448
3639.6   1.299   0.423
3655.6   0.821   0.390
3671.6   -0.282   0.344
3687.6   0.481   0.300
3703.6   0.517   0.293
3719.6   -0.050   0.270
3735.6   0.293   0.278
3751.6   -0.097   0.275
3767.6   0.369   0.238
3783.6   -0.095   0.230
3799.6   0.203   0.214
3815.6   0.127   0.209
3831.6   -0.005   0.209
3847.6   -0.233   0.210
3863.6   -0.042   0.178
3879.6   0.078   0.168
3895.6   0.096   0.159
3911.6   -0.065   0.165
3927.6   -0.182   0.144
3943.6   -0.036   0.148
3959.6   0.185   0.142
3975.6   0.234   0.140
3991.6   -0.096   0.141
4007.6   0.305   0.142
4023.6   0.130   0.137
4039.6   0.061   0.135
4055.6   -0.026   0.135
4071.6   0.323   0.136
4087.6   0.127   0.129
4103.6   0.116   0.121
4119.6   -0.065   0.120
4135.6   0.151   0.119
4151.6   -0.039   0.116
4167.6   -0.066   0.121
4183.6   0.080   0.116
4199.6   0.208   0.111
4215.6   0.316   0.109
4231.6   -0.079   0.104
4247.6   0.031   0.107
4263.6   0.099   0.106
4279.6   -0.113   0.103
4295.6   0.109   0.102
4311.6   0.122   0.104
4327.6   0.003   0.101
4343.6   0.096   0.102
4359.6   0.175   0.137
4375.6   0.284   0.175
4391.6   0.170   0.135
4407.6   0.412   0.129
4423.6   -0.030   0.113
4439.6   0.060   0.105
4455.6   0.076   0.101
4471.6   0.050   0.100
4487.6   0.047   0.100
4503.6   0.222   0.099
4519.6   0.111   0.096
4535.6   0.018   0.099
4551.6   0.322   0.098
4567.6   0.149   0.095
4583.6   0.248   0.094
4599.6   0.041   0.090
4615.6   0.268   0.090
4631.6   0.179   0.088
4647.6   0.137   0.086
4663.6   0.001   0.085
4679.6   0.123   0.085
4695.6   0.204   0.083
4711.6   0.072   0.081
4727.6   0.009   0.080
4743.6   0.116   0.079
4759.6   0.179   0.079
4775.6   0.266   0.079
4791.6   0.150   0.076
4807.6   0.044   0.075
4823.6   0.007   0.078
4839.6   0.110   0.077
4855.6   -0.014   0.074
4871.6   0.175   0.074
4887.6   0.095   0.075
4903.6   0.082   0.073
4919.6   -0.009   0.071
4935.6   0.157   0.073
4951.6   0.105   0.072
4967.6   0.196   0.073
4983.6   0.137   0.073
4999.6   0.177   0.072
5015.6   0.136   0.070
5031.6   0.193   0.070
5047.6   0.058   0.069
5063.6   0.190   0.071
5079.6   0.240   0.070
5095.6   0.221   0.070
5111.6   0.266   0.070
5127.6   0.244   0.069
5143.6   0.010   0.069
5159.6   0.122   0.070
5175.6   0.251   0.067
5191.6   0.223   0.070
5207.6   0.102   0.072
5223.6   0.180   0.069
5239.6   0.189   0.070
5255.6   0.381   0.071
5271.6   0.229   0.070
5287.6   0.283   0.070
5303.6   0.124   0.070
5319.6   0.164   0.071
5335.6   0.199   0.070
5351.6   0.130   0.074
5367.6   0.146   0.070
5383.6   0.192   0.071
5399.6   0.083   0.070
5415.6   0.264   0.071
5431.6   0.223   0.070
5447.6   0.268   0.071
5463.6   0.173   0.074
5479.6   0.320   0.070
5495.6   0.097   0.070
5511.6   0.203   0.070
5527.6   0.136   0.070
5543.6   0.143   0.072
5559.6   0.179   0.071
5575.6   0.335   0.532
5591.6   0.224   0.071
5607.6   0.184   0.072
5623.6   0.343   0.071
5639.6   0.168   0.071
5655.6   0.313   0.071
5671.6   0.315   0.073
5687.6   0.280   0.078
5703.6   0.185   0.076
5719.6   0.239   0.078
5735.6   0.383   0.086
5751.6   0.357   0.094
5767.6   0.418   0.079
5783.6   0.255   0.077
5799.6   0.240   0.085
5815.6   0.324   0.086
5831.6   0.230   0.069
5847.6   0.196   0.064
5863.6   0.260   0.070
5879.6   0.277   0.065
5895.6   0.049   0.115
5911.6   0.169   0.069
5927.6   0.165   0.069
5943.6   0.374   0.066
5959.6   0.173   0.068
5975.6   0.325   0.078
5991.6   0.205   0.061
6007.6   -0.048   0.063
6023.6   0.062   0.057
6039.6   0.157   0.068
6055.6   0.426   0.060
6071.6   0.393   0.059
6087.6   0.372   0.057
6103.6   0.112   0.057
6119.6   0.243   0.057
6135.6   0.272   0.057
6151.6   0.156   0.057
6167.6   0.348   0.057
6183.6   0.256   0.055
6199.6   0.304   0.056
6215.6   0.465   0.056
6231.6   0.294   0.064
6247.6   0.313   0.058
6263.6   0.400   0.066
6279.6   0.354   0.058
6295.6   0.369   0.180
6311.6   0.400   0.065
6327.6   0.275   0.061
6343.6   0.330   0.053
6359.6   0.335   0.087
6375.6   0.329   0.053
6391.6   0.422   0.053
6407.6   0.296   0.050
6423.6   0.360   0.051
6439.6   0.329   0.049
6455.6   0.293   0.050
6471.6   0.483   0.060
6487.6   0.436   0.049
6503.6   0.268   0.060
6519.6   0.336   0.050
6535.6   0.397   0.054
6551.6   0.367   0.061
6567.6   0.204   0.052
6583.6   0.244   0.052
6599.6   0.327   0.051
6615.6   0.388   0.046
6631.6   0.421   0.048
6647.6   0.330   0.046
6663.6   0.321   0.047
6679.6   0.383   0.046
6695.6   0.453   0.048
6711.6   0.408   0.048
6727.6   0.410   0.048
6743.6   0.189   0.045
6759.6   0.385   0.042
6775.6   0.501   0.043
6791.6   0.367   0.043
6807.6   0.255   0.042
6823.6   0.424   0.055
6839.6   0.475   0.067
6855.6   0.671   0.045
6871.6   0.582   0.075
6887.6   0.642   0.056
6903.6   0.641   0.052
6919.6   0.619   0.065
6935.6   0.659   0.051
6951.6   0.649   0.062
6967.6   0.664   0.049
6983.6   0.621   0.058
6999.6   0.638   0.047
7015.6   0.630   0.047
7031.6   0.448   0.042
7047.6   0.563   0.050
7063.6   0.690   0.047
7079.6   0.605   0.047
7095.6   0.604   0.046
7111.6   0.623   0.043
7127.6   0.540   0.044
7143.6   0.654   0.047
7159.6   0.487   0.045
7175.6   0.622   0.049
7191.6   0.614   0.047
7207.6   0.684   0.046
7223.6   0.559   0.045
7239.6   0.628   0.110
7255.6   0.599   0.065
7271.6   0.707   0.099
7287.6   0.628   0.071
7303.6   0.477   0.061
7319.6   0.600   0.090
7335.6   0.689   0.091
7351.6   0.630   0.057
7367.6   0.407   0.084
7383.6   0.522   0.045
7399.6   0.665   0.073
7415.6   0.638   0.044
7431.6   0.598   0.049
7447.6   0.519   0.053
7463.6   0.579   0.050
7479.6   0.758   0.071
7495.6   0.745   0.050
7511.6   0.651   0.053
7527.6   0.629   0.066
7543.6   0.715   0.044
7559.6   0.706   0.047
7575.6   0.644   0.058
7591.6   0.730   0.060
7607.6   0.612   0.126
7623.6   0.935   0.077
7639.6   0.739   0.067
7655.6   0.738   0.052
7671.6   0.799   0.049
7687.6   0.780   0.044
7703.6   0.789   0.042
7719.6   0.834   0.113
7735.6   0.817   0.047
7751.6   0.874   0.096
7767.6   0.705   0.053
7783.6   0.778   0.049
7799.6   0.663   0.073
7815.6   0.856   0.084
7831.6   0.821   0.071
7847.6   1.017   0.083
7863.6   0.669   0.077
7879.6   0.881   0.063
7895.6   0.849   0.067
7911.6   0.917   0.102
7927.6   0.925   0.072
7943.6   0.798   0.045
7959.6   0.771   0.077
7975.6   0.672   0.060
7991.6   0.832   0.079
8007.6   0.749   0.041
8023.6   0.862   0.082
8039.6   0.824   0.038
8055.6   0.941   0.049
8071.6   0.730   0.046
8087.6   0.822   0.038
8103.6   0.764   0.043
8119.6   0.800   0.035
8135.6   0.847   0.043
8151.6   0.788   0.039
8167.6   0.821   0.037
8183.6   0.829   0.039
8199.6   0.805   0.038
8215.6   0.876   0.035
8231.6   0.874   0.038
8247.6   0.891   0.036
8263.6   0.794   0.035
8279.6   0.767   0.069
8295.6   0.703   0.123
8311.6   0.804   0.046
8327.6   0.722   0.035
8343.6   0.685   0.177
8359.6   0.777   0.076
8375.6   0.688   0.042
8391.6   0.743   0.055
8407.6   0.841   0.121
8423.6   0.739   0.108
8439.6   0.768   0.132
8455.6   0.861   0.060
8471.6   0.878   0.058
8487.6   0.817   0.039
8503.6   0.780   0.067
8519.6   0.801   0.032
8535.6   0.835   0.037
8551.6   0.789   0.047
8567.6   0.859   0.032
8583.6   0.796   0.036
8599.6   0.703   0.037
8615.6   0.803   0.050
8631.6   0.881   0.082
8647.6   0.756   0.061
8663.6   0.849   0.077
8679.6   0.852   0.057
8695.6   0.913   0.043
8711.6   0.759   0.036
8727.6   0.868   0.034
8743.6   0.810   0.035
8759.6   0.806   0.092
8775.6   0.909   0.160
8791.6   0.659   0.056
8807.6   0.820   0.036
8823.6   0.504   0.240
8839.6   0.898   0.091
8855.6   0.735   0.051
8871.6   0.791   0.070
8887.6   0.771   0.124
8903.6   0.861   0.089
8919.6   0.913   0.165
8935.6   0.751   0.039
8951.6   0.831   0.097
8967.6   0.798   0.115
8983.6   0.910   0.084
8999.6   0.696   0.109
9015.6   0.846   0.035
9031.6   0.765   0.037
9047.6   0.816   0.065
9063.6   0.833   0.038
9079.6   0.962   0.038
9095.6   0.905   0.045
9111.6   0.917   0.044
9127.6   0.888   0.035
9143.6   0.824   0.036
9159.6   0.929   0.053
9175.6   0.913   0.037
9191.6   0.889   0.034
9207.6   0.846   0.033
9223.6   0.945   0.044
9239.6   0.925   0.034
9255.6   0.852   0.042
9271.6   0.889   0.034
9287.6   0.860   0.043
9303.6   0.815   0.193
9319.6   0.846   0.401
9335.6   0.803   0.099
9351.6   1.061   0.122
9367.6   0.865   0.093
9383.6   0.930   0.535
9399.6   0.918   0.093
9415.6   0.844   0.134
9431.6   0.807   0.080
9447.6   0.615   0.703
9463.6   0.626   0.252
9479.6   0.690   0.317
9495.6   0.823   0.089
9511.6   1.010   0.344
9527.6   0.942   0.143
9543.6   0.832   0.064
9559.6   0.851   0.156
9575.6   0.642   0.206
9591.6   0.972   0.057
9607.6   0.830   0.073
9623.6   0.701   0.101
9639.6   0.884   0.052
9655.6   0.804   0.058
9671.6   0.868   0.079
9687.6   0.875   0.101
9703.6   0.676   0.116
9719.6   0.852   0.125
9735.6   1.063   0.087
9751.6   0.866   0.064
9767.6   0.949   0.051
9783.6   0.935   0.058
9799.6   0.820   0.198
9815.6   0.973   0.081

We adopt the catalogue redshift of 0.71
